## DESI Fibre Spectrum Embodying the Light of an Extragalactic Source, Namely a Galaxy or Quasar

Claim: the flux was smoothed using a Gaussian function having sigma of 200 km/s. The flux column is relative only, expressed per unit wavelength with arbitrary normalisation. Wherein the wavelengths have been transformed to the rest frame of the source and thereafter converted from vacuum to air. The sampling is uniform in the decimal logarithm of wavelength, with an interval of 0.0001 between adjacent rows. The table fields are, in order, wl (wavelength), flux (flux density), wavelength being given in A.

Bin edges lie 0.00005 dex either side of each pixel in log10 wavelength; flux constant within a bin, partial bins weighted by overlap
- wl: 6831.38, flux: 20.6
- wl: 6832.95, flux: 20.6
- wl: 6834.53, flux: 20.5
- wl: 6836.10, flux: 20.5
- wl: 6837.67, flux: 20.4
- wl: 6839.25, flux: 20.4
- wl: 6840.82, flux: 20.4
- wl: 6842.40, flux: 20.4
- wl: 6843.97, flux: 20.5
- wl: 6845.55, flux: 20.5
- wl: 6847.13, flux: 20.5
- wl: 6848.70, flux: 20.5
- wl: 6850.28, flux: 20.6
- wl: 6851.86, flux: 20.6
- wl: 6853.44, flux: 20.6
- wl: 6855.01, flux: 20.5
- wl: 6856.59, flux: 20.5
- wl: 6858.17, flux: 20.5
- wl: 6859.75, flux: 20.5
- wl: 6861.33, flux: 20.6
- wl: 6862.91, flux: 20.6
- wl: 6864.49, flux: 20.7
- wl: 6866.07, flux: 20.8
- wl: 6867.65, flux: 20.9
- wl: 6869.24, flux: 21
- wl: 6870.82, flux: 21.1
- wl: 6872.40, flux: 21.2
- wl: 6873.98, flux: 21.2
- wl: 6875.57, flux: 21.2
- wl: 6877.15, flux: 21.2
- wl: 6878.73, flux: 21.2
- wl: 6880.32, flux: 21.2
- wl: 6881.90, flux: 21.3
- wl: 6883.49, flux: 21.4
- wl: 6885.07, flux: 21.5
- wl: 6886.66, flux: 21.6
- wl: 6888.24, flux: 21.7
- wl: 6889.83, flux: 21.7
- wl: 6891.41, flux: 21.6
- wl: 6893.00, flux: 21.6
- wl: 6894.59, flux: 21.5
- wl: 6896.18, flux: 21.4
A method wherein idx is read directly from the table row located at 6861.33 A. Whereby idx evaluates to 20.6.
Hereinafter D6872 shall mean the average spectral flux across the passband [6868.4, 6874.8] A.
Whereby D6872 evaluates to 21.1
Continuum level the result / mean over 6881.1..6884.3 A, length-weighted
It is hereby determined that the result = 21.4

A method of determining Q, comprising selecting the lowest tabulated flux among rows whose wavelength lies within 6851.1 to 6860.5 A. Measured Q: 20.5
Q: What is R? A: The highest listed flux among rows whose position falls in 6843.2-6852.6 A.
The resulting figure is 20.6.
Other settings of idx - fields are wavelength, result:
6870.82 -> 21.1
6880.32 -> 21.2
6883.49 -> 21.4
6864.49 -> 20.7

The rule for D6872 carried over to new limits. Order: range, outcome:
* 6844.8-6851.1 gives 20.5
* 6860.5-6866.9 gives 20.7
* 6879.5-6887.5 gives 21.4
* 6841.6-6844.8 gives 20.4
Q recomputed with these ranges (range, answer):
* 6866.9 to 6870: 20.9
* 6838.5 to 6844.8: 20.4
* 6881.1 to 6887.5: 21.3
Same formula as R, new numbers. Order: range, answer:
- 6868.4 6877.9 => 21.2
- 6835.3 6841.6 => 20.5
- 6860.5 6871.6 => 21.1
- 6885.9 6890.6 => 21.7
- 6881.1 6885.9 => 21.5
